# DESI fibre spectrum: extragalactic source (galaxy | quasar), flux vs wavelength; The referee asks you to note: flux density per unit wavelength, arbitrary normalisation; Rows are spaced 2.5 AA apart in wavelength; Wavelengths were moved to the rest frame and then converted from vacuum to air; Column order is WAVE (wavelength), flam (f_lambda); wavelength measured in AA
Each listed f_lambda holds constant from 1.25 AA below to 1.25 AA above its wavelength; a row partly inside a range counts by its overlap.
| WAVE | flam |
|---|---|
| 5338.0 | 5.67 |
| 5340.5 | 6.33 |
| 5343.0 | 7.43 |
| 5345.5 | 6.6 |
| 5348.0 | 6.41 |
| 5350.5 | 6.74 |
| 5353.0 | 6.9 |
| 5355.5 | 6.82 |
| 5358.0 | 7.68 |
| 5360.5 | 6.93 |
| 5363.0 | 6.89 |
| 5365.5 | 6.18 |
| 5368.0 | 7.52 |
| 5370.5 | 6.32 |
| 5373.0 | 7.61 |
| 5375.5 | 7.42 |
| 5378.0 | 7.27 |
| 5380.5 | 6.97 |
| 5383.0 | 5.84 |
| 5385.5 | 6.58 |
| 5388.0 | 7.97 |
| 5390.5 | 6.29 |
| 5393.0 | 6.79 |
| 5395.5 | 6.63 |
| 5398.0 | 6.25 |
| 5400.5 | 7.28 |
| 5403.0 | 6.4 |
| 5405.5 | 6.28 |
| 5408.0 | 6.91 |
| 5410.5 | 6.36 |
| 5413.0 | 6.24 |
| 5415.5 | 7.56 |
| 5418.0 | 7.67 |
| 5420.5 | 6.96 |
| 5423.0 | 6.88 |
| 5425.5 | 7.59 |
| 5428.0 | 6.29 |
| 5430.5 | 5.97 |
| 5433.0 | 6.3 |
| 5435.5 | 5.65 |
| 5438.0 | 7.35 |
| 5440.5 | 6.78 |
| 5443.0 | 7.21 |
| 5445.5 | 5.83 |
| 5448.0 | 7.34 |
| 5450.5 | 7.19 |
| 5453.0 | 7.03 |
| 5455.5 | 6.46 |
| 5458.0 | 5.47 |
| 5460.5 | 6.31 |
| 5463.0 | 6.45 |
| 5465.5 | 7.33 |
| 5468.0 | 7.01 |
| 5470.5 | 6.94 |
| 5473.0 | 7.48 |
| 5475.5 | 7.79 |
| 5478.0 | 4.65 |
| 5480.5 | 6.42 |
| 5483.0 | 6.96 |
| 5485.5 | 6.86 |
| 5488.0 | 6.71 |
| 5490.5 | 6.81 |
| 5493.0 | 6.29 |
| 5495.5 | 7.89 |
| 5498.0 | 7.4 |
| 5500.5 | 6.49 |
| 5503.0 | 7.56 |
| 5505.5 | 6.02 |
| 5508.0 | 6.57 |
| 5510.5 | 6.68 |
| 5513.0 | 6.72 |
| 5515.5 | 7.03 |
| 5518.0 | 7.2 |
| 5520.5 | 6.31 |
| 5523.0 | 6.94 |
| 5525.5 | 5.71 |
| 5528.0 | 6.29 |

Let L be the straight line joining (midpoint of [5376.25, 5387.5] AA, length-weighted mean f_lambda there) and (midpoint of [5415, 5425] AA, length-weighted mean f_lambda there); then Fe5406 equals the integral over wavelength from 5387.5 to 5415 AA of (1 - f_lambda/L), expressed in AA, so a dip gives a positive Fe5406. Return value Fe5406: 1.4 AA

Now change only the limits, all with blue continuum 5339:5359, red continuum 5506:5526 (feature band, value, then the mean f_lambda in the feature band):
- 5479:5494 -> 0.1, 6.65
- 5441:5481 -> 0.2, 6.69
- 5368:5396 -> -0.5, 6.92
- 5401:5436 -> 0.4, 6.68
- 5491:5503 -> -0.7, 7.06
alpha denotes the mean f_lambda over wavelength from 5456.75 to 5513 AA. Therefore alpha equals 6.73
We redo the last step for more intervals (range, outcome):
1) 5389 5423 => 6.75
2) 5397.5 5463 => 6.68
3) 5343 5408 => 6.84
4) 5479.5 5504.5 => 6.93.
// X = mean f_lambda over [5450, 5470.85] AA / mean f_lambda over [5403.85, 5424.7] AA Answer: 0.97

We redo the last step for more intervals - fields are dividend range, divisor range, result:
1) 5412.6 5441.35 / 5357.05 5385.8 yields 0.98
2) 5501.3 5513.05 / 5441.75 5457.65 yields 0.99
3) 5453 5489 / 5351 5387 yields 0.96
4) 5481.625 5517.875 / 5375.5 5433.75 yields 1.01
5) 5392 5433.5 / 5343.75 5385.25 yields 0.98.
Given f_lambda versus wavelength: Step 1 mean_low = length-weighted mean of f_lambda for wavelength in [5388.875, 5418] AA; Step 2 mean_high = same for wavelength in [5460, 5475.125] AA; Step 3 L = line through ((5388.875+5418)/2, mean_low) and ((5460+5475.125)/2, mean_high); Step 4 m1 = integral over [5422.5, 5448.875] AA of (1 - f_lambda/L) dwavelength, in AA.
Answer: 0.8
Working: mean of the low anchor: 6.7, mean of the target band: 6.64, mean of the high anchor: 7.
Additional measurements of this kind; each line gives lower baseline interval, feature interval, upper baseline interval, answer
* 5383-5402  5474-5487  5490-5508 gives 0.6 AA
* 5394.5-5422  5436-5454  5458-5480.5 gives -0.5 AA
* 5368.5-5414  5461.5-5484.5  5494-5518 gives 0.4 AA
